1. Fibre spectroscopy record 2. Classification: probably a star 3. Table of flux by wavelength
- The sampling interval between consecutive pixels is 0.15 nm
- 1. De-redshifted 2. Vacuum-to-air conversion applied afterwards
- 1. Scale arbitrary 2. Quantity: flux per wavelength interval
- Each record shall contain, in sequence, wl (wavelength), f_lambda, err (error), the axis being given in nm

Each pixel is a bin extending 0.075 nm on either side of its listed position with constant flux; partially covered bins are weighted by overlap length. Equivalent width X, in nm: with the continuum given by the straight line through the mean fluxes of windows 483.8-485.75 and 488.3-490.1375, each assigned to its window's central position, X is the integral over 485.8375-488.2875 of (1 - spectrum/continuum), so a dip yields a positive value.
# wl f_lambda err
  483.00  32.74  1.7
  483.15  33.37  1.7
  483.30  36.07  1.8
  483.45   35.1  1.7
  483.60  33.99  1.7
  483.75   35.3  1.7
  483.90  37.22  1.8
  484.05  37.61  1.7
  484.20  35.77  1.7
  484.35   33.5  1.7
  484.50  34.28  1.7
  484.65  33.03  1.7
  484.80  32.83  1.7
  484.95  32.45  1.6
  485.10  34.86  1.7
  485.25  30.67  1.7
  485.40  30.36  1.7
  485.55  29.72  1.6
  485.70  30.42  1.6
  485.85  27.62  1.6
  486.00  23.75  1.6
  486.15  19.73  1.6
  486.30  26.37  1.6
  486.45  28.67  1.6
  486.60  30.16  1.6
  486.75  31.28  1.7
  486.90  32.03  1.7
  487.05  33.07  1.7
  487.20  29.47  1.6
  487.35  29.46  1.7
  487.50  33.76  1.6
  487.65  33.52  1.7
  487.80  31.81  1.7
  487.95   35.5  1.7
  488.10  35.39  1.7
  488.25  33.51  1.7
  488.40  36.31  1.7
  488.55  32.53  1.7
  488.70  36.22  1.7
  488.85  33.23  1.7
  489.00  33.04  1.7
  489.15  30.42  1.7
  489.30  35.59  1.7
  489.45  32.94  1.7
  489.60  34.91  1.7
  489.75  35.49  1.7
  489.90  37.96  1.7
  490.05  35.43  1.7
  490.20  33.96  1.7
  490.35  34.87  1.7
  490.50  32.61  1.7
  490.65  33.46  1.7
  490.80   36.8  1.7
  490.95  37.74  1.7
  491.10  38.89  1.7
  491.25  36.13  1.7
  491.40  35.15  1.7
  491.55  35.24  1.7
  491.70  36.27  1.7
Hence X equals 0.26 nm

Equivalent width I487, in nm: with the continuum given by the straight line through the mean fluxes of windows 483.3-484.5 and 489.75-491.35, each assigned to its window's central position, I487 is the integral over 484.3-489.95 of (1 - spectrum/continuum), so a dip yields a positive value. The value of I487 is 0.58 nm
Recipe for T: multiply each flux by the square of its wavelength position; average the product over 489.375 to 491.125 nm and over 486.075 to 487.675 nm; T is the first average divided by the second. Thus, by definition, 1.21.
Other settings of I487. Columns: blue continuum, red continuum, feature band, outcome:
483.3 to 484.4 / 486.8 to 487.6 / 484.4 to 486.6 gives 0.26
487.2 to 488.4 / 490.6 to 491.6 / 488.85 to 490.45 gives 0.03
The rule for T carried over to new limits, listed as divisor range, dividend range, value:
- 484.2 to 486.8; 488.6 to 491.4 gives 1.18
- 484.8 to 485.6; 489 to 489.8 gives 1.08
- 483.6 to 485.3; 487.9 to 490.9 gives 1.03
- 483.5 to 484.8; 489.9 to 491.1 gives 1.04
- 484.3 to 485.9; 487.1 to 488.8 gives 1.06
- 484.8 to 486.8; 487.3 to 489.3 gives 1.17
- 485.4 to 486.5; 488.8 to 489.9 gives 1.28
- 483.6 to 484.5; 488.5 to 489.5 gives 0.96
